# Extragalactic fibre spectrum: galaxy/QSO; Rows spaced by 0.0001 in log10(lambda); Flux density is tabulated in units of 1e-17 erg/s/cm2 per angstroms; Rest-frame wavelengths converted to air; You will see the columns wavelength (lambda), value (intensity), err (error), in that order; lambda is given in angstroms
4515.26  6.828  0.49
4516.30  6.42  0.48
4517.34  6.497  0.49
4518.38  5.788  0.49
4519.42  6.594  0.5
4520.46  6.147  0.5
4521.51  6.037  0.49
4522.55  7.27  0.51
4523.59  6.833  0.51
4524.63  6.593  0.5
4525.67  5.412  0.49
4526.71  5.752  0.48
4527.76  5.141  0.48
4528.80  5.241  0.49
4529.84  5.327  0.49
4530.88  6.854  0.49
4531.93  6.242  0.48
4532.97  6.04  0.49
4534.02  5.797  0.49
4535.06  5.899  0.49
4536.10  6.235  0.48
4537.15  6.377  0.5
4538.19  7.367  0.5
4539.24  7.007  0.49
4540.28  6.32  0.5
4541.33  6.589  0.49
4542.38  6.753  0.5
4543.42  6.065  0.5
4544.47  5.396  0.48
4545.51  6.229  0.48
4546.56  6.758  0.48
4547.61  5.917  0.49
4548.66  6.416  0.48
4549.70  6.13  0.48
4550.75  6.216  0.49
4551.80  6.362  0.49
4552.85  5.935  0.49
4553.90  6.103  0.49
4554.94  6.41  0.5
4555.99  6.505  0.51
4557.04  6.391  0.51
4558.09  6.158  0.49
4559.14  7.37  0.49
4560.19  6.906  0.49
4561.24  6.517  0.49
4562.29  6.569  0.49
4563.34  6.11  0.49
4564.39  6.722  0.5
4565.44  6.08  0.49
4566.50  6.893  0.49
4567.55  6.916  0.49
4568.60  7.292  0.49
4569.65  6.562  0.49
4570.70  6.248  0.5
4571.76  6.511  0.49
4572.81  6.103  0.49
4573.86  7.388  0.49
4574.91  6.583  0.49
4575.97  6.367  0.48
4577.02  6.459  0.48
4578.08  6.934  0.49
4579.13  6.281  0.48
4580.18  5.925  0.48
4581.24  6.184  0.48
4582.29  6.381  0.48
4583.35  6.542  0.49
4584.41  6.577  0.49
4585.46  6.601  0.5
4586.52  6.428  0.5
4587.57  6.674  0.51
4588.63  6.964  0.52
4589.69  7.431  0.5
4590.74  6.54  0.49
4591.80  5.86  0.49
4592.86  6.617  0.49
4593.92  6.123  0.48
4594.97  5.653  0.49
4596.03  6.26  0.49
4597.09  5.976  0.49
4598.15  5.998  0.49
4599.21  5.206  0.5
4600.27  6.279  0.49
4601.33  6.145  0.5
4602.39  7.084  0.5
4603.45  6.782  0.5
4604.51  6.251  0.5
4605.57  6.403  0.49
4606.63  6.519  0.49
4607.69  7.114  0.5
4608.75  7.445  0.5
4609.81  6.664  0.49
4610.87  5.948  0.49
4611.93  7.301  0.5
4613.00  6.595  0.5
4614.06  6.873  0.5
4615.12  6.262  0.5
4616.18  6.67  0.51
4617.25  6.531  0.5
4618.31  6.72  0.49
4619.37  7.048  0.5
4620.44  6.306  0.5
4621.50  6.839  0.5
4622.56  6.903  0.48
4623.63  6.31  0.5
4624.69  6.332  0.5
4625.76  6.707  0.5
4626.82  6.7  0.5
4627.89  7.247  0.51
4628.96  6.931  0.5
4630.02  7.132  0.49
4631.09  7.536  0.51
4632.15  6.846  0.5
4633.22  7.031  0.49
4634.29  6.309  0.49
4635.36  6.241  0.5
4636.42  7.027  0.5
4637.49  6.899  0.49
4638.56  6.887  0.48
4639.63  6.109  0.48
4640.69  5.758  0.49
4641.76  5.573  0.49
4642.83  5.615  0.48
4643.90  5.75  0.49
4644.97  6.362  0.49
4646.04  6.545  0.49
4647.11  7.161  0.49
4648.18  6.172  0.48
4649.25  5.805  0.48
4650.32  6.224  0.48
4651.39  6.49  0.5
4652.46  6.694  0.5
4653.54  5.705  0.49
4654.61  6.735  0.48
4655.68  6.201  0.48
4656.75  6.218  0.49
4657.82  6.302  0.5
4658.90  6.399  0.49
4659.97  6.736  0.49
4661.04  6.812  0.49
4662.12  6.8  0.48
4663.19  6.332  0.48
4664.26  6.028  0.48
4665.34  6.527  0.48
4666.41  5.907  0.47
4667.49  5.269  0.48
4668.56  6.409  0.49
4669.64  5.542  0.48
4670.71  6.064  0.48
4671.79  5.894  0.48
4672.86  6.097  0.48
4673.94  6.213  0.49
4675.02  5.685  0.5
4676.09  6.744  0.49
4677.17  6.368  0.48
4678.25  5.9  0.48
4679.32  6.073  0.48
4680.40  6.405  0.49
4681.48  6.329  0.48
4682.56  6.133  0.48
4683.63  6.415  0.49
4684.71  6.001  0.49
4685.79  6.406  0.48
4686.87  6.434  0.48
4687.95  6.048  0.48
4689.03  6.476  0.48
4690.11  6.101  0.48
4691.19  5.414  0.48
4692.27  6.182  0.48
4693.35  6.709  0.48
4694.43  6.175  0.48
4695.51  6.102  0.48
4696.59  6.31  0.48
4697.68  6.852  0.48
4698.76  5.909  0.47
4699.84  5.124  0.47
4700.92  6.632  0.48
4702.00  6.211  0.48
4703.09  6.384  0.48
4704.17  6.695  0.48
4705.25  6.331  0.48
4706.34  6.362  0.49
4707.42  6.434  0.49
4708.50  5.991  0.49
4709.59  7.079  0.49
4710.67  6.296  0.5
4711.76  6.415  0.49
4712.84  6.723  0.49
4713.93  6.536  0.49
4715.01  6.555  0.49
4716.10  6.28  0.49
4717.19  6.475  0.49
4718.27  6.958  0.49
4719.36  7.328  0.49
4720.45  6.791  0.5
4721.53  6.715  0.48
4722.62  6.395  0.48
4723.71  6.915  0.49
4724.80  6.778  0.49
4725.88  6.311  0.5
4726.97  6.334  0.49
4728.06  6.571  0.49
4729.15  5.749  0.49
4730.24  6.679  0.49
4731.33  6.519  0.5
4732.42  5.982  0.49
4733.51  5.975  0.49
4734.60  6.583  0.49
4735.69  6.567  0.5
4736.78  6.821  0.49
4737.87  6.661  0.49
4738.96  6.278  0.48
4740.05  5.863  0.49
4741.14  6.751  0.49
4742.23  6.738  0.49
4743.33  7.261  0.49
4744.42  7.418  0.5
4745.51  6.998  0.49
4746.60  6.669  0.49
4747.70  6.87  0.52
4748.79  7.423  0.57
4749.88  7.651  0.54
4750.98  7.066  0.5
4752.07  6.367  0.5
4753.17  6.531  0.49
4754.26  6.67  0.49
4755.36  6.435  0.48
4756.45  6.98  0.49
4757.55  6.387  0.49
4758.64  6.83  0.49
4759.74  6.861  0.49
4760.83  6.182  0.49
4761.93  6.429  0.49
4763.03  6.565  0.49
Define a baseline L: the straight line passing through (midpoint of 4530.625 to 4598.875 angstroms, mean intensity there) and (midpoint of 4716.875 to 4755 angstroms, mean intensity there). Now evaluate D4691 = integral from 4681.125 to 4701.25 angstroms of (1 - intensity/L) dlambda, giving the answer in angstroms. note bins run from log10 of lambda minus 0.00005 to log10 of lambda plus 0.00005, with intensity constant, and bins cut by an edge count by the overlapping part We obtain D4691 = 1.3 angstroms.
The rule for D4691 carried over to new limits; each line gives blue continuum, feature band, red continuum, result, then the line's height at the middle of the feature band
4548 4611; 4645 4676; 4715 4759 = 1.47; 6.57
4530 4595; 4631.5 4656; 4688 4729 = 0.27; 6.43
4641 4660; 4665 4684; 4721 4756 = 0.74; 6.35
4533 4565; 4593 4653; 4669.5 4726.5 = -1.38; 6.36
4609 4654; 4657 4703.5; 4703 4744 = 2.38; 6.54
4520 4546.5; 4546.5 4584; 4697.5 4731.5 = -1.32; 6.25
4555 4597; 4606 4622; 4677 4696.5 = -0.77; 6.41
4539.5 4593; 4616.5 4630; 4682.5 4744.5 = -0.57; 6.46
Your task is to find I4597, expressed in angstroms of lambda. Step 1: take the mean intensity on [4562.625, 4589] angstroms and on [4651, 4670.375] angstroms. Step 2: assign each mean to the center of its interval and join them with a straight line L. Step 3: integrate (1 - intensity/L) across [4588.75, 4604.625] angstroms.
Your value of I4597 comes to 0.4 angstroms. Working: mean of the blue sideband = 6.55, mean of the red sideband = 6.28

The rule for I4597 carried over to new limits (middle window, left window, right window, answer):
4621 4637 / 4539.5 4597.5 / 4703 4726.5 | -0.75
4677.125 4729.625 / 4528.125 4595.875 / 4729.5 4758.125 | 2.05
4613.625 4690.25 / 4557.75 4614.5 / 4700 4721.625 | 1.60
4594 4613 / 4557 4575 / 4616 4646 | 0.55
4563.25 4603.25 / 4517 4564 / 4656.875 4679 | -1.26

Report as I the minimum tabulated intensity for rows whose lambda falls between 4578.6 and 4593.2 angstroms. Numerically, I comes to 5.86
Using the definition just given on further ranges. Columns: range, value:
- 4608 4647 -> 5.573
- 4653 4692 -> 5.269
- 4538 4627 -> 5.206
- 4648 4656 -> 5.705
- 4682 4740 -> 5.124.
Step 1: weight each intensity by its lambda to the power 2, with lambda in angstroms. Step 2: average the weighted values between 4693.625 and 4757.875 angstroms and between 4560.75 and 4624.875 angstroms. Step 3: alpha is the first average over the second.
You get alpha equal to 1.1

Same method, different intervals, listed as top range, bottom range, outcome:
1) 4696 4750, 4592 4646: 1.05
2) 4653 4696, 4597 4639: 0.96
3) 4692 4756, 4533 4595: 1.09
